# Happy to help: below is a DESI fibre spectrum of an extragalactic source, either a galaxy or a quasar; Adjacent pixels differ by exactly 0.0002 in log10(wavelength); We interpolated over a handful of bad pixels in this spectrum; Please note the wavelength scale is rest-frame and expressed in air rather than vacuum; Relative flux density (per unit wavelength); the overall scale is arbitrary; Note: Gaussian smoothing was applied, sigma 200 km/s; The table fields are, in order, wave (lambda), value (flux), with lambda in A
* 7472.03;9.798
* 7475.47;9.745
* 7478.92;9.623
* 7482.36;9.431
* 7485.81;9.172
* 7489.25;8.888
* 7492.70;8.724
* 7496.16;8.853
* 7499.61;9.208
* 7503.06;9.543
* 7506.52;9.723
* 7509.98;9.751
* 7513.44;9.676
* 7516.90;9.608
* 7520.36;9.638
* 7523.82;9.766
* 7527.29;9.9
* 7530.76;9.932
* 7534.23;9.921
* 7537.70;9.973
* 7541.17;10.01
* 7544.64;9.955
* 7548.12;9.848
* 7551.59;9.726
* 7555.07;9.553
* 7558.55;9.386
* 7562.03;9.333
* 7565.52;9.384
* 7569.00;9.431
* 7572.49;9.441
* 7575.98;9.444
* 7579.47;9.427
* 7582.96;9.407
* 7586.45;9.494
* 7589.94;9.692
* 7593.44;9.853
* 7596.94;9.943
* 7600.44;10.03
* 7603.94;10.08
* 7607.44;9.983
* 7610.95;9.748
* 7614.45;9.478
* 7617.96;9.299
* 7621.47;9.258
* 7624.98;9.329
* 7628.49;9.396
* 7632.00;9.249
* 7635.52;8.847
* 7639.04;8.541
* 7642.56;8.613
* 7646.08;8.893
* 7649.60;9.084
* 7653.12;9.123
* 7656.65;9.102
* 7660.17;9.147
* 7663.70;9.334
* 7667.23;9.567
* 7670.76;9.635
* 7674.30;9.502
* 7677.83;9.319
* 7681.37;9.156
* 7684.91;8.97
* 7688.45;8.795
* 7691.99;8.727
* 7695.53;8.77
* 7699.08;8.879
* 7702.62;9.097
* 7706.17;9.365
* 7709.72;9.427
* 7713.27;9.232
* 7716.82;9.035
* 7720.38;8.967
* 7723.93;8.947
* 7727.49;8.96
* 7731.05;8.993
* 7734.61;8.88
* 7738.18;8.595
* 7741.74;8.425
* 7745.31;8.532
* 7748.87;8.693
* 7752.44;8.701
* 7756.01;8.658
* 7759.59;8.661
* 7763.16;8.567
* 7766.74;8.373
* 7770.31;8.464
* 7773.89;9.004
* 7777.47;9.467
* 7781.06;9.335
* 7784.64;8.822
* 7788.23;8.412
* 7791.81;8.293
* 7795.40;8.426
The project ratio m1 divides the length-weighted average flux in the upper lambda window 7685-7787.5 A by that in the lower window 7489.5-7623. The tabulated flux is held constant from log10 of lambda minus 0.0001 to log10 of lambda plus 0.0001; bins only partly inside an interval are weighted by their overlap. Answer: 0.92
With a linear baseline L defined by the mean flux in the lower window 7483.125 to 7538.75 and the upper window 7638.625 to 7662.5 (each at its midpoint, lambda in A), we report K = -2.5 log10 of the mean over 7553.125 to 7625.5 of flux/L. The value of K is -0.043 mag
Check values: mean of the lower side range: 9.51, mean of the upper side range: 8.96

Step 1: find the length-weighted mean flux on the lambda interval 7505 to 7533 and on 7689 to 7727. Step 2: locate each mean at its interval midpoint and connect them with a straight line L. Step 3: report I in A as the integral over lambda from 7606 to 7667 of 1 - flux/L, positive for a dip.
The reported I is 0.7 A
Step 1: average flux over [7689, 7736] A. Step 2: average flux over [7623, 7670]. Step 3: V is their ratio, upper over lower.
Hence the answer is 1.0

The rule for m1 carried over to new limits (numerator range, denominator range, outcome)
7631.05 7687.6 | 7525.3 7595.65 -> 0.94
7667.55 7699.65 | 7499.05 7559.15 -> 0.93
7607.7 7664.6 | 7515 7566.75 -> 0.94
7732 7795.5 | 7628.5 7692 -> 0.95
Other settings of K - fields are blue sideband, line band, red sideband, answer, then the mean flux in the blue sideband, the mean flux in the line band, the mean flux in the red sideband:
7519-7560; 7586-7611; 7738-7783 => -0.04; 9.81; 9.88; 8.74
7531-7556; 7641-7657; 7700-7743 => 0.05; 9.87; 8.96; 9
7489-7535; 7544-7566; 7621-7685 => -0.02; 9.52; 9.59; 9.16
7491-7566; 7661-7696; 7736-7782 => -0.02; 9.61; 9.19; 8.72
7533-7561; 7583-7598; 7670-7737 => -0.01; 9.79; 9.7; 9.07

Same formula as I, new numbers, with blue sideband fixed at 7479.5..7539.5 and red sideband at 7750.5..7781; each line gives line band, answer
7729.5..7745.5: 0.28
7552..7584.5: -0.32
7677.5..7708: -0.04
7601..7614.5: -0.96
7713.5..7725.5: -0.15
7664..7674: -0.55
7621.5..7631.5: -0.17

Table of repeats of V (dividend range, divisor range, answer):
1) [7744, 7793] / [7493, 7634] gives 0.91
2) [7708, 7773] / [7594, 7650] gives 0.94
